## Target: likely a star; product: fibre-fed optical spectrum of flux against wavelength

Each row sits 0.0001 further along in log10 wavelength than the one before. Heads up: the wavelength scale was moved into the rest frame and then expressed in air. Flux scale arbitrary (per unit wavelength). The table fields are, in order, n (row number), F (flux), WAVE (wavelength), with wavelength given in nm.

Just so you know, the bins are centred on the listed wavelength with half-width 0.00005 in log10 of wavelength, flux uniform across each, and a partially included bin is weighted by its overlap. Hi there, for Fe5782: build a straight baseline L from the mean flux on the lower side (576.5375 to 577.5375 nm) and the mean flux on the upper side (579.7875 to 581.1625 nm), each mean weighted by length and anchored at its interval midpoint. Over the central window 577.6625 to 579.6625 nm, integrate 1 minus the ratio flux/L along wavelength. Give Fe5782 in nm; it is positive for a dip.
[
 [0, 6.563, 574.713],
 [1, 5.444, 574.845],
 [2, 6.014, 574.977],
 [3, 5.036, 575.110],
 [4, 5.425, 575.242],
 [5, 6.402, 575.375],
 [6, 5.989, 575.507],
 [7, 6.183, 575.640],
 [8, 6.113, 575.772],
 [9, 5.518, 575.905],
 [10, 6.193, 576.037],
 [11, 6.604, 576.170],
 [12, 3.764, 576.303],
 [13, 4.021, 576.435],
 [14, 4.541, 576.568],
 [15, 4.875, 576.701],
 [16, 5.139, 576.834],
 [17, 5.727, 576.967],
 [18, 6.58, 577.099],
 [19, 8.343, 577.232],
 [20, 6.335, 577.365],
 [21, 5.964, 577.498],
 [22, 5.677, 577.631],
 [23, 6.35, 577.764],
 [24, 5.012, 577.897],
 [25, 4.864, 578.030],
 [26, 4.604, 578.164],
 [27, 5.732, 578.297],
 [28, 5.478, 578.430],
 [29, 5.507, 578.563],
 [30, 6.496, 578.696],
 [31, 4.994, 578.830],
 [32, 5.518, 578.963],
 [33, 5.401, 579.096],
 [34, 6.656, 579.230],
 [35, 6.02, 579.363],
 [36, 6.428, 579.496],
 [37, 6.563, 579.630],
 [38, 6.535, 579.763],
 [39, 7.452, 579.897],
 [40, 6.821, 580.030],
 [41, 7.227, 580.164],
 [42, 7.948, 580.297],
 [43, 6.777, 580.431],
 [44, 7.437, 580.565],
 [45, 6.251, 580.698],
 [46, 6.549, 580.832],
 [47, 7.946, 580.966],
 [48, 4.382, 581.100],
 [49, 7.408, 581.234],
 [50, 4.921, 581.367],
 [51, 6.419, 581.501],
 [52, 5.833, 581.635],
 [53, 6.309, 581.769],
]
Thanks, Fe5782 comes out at 0.224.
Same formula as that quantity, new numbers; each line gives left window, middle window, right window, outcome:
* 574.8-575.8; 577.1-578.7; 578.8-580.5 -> 0.09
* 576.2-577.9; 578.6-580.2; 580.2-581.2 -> 0.02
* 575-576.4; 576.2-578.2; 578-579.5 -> 0.06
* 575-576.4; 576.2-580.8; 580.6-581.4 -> 0.05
